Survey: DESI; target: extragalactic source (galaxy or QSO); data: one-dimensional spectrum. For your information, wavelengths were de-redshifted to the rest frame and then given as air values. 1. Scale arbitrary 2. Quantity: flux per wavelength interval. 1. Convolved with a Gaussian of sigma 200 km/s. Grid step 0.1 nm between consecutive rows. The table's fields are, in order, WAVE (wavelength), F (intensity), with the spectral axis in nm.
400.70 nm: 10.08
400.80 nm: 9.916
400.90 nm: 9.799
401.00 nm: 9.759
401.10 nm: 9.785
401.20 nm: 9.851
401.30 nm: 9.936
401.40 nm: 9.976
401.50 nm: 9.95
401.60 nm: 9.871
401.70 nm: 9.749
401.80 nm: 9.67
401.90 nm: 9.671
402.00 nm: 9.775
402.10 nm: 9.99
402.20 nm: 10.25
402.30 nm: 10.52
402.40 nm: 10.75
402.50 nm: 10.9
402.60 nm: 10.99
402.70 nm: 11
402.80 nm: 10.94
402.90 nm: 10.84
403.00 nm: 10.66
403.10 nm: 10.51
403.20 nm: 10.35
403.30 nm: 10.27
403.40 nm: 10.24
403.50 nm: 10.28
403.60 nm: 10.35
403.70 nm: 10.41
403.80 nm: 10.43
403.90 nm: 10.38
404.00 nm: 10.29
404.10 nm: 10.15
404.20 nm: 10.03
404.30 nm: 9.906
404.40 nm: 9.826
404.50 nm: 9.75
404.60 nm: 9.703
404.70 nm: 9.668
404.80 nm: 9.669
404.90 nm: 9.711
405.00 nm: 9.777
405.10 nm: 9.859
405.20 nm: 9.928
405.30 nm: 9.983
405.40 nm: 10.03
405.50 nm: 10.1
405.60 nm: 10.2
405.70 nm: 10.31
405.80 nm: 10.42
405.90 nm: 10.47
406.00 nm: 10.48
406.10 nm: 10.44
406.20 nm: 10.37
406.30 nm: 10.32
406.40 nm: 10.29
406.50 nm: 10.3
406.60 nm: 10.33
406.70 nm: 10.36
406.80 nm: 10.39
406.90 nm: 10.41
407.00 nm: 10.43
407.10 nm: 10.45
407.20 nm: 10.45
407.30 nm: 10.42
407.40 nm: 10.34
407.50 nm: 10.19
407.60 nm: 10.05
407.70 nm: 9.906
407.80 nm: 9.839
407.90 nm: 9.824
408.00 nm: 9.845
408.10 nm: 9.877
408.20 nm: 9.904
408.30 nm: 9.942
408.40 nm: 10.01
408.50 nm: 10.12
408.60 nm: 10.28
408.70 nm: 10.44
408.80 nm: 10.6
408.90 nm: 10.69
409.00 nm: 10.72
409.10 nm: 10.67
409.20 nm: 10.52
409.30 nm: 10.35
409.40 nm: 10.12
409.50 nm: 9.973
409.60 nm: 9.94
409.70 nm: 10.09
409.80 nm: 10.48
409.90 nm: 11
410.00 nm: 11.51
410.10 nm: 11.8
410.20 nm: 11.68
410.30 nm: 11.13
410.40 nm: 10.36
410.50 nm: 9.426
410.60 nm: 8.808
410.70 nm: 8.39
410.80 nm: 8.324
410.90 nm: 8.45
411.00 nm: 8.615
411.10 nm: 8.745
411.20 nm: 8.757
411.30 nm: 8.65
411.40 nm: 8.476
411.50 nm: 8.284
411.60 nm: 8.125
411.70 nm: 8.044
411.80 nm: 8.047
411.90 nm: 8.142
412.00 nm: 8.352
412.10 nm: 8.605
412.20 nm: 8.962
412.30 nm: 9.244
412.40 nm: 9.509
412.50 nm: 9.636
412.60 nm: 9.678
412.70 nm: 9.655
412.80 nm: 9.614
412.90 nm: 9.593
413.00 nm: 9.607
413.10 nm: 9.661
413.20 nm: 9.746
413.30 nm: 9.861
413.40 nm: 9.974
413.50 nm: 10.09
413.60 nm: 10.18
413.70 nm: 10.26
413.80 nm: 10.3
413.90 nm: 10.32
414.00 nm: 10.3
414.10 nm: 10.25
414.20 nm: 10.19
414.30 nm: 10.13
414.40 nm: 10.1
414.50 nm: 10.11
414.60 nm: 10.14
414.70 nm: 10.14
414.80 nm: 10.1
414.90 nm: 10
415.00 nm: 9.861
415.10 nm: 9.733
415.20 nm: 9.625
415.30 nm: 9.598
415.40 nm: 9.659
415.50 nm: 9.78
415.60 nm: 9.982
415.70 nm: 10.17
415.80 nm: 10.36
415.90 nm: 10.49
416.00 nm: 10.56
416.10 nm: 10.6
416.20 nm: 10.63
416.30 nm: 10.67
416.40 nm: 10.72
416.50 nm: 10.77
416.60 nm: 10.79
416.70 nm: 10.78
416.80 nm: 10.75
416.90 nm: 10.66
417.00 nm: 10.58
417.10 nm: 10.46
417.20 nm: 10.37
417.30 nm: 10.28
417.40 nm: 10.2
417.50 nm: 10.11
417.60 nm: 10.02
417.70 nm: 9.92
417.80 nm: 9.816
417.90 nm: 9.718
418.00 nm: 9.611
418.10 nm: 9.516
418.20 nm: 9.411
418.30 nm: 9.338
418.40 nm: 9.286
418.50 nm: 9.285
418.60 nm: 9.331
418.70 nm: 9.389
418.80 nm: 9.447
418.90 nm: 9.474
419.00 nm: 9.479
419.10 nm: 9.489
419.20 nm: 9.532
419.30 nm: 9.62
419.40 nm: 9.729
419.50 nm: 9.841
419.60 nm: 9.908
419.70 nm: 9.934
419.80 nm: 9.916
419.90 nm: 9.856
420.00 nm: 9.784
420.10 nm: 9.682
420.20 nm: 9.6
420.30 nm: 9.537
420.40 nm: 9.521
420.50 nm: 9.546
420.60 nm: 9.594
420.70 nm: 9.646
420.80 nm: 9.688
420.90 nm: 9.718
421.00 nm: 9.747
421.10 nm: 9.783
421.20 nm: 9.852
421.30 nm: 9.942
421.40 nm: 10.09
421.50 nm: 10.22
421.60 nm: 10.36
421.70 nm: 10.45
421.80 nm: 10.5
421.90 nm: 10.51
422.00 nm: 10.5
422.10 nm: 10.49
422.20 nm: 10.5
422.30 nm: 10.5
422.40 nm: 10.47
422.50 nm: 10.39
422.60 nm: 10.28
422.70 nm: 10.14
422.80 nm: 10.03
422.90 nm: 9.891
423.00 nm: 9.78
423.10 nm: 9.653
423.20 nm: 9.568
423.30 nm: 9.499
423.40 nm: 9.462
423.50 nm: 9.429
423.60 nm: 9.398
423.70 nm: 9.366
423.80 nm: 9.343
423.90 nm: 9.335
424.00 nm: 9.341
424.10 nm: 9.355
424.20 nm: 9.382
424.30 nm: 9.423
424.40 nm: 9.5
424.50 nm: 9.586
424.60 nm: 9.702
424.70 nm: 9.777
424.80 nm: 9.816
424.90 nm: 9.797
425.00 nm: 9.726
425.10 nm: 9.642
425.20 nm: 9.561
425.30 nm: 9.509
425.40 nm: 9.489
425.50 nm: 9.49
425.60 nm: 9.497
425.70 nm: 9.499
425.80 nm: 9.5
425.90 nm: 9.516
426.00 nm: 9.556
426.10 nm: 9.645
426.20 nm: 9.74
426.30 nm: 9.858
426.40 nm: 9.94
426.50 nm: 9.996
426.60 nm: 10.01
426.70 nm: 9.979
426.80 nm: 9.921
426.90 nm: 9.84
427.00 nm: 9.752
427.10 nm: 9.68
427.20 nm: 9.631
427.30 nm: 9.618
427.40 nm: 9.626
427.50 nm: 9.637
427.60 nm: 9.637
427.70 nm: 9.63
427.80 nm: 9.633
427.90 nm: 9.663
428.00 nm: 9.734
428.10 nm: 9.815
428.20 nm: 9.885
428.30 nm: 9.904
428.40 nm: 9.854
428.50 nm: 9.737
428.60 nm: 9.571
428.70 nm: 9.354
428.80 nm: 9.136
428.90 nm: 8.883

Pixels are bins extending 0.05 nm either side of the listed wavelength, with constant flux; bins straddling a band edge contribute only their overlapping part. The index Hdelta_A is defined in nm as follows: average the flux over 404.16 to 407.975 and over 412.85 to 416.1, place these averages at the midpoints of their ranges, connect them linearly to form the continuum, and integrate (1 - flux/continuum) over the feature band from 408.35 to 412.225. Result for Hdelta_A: 0.17 nm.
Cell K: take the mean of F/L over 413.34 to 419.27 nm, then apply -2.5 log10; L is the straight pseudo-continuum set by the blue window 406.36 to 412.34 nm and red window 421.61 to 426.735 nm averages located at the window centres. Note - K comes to -0.03 mag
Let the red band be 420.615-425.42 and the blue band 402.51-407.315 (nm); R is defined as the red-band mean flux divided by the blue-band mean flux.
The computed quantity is 0.96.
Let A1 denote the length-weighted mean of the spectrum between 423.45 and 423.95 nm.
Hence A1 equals 9.37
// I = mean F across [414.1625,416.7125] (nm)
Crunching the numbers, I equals 10.2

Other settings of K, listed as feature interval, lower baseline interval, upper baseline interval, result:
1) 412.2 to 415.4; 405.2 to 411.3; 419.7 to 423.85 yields 0.016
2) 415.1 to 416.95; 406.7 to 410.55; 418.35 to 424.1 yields -0.034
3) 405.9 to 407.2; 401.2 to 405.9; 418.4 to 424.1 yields -0.029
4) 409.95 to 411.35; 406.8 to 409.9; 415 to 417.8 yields 0.070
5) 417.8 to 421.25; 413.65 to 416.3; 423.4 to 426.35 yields 0.028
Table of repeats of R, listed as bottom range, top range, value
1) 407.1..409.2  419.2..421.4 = 0.95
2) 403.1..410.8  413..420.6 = 0.98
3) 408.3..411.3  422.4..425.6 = 0.96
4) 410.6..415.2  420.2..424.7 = 1.05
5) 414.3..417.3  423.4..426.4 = 0.93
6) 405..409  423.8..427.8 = 0.94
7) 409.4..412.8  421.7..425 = 1.05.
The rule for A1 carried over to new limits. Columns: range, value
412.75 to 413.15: 9.62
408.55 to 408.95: 10.5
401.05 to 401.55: 9.9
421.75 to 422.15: 10.5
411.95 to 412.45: 8.93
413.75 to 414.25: 10.3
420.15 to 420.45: 9.55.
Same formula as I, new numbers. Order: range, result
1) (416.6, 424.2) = 9.86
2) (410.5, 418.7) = 9.7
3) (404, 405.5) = 9.88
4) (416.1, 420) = 9.97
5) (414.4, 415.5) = 9.9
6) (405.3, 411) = 10.2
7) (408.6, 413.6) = 9.63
